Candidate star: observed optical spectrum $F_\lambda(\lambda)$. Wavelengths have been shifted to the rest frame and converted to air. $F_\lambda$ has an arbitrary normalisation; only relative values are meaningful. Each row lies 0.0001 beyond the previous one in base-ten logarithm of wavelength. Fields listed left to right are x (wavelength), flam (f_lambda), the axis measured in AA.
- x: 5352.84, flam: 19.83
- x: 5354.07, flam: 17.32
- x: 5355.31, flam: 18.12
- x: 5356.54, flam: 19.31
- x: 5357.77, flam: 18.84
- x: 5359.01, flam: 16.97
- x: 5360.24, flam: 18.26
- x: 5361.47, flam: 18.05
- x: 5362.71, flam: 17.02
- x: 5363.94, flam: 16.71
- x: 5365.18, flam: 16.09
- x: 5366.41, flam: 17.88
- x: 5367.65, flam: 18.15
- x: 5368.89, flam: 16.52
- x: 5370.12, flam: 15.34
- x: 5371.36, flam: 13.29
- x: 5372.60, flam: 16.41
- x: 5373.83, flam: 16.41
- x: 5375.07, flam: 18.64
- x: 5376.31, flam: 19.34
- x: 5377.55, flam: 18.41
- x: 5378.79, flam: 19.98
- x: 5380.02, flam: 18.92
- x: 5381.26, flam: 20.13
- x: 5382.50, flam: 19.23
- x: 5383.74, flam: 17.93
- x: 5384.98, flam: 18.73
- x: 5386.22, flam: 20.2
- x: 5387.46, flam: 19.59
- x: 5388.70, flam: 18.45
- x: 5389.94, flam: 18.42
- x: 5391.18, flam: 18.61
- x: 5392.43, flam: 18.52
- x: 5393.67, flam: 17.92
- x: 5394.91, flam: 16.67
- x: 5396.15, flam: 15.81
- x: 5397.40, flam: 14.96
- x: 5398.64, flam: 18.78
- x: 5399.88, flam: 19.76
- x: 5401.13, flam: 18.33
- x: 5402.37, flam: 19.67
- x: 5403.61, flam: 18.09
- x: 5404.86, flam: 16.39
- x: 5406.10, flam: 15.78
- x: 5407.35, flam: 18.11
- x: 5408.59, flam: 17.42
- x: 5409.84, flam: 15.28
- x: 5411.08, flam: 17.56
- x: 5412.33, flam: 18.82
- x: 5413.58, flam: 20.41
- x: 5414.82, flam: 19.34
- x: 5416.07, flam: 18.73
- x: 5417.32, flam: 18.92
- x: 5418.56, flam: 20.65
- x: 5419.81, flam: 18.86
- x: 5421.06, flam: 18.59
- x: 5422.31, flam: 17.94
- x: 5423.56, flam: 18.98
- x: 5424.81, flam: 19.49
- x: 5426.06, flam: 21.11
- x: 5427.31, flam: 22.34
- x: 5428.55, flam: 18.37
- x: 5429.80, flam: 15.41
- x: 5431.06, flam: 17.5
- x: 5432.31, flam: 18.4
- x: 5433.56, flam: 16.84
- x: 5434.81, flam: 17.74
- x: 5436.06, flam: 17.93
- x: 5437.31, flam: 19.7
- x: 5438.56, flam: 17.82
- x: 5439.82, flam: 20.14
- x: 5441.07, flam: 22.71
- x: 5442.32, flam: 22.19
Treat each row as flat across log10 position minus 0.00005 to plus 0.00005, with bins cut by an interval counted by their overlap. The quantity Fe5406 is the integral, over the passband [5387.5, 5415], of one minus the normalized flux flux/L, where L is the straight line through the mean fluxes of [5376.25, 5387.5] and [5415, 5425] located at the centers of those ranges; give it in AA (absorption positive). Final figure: 1.8 AA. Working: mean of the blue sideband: 19.2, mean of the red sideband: 19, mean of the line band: 17.9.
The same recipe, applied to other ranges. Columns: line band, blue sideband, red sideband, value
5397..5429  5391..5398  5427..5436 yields -2.08 AA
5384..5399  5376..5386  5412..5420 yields 0.92 AA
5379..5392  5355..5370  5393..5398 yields -1.79 AA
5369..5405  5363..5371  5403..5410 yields -2.62 AA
